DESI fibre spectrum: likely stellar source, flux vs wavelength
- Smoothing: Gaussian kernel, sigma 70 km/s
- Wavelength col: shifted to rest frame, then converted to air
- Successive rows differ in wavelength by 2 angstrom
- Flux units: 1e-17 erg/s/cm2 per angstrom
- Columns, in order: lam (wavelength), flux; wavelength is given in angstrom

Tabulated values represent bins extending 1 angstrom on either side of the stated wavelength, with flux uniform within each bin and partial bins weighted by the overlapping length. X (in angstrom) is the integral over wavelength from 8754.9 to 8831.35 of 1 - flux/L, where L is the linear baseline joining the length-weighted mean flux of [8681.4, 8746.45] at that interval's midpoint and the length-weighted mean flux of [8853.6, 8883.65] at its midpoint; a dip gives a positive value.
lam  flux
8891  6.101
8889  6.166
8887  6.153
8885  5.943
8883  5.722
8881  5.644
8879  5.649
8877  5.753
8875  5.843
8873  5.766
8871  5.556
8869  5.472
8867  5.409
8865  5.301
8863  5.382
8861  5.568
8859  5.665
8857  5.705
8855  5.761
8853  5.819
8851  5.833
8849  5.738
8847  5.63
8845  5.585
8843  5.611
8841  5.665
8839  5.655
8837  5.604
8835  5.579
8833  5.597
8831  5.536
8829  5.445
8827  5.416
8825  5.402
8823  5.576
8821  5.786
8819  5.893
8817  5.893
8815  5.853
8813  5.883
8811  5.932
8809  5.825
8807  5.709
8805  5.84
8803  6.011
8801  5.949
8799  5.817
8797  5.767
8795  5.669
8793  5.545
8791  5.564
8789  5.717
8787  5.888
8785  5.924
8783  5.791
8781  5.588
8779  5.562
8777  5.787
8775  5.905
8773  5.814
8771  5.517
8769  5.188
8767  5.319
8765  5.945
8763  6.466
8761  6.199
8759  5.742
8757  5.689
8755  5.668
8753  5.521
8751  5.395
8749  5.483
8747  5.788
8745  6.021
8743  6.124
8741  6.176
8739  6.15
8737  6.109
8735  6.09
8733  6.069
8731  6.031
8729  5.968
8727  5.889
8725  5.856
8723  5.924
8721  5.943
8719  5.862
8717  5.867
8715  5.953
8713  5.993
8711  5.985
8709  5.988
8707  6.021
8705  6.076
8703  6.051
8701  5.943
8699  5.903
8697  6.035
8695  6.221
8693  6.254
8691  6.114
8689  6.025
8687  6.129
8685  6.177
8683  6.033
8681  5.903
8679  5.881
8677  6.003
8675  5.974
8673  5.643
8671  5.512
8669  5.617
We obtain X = 0.9 angstrom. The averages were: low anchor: 6.03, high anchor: 5.61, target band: 5.75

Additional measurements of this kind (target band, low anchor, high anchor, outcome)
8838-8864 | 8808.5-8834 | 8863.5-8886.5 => 0.0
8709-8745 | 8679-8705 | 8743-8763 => -0.6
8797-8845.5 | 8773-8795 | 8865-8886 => -0.1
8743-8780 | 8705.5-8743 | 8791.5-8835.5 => 0.9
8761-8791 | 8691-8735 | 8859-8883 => 0.4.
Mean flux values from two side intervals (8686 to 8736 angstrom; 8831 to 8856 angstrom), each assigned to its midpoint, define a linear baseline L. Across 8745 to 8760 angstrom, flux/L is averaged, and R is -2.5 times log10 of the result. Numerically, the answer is 0.05 mag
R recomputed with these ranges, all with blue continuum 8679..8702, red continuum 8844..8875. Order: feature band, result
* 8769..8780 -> 0.03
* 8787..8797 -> 0.02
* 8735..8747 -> -0.03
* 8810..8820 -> -0.03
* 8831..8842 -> 0.01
